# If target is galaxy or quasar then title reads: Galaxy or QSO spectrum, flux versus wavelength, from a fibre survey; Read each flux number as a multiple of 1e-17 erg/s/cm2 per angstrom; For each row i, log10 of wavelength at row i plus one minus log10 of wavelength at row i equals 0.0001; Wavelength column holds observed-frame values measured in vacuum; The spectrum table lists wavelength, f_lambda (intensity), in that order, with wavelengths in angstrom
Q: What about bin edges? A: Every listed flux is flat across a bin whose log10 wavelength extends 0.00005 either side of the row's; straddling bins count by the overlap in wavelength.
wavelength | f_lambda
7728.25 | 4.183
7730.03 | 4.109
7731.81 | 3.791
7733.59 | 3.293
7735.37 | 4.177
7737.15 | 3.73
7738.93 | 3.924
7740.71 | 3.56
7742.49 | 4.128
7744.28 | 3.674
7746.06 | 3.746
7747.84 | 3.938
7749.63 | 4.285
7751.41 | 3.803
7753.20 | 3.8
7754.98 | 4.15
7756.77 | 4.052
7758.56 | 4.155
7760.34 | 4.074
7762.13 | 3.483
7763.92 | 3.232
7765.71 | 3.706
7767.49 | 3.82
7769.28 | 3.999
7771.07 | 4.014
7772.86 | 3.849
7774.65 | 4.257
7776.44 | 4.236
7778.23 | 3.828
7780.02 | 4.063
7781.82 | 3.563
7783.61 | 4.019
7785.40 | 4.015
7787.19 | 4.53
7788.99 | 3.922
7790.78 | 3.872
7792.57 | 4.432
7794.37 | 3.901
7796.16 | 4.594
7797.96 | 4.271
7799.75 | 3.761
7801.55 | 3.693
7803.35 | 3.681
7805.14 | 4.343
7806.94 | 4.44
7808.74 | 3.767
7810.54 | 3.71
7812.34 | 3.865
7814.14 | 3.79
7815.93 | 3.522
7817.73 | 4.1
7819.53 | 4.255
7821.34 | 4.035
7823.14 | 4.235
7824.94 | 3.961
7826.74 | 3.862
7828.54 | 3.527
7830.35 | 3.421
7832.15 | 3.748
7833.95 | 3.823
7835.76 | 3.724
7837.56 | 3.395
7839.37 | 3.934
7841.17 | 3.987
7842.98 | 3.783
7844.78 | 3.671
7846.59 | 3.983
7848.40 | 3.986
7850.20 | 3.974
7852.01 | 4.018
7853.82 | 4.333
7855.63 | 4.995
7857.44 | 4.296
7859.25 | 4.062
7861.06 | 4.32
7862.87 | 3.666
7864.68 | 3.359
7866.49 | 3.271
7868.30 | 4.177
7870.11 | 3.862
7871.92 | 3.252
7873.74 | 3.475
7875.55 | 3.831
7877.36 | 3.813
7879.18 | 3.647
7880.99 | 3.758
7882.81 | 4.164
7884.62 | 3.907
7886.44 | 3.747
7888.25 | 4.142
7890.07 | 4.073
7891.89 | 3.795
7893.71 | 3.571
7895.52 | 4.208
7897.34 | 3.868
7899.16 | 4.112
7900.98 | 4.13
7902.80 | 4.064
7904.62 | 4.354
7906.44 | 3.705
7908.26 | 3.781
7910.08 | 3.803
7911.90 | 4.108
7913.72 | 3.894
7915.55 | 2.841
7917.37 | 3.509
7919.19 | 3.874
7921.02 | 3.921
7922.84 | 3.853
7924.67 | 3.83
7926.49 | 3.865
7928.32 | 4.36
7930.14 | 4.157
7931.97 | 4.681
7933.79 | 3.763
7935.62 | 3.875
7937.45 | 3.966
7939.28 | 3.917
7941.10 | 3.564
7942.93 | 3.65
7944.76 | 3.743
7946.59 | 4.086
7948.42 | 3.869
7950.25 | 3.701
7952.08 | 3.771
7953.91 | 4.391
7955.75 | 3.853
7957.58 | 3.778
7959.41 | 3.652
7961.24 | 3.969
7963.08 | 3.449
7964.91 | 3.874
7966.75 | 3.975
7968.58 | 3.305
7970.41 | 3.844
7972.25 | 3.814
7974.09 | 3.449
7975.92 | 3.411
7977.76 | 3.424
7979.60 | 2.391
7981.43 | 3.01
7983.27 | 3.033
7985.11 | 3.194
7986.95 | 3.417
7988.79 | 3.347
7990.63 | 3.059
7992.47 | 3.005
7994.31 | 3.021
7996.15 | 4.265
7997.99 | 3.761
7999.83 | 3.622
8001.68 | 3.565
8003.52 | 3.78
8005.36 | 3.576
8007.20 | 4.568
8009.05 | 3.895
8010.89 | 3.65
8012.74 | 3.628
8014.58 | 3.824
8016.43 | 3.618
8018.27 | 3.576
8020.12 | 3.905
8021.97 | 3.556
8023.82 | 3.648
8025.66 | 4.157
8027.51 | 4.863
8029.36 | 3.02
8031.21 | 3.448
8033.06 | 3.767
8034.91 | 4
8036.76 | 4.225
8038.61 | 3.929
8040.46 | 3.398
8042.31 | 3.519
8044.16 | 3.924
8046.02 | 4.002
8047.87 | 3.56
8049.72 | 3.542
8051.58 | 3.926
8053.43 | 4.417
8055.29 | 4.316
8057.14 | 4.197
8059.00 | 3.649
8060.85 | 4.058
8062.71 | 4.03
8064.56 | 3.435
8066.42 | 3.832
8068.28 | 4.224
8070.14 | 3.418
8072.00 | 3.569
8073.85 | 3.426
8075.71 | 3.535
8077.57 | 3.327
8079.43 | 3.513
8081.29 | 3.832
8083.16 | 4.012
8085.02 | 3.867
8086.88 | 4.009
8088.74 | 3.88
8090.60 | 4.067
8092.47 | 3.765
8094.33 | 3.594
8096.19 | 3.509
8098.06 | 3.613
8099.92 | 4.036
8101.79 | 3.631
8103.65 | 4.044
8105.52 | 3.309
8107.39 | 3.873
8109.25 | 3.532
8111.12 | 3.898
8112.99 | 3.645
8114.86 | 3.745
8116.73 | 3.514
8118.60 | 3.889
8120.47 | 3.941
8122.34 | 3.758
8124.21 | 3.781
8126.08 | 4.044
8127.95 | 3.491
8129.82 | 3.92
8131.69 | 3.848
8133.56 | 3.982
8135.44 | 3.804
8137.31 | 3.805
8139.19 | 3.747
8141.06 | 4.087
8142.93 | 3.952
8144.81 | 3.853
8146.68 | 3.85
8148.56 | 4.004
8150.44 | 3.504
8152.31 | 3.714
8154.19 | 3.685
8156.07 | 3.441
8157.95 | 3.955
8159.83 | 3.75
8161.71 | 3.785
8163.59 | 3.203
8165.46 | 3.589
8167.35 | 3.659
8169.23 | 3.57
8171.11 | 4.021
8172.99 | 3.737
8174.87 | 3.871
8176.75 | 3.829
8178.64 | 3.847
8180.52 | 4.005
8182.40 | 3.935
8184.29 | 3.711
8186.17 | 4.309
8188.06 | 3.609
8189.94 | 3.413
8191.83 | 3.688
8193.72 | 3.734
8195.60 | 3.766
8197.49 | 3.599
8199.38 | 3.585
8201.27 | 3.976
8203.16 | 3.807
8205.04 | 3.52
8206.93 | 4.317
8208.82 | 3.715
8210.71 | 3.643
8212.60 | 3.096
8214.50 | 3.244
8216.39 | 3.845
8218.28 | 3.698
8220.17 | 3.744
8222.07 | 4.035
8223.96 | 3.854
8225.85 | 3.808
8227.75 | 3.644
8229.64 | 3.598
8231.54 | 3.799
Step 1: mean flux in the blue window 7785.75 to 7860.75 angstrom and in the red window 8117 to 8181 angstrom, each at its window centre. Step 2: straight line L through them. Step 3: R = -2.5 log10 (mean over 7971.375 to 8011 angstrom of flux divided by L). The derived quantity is 0.12 mag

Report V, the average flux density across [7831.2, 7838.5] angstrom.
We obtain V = 3.67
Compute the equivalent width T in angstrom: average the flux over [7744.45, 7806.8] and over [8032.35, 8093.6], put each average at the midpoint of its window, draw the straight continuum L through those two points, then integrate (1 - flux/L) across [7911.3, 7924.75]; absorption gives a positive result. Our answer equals 0.64 angstrom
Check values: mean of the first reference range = 3.98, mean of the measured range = 3.71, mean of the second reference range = 3.82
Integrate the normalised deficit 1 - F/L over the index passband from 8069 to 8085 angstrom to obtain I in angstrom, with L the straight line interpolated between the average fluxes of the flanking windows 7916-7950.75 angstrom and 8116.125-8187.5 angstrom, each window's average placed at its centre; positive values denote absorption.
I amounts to 1.0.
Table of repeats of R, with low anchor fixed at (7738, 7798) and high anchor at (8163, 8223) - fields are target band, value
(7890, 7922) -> 0.01 mag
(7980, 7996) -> 0.21 mag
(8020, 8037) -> -0.01 mag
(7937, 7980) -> 0.04 mag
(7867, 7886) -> 0.04 mag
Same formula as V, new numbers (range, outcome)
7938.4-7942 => 3.75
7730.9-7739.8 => 3.79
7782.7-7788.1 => 4.19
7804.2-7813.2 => 4.02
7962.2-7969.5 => 3.66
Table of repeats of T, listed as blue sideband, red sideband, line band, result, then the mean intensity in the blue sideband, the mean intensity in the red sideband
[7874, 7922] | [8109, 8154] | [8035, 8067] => -0.48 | 3.86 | 3.81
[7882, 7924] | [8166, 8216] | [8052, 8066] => -0.73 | 3.89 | 3.74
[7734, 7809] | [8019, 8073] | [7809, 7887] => 1.26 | 3.96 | 3.84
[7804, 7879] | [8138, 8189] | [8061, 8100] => 0.77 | 3.89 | 3.79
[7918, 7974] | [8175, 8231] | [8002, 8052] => 0.50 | 3.87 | 3.75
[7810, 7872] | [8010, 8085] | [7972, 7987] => 2.43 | 3.89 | 3.79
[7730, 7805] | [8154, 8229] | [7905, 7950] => -0.06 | 3.93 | 3.73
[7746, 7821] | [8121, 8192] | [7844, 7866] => -0.61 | 3.97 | 3.79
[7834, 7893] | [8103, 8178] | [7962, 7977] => 0.77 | 3.89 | 3.76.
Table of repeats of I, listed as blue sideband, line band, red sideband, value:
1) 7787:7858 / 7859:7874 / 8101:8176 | 0.88 angstrom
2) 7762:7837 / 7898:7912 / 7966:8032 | -0.97 angstrom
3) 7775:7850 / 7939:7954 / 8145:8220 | 0.14 angstrom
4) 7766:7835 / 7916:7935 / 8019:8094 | -0.30 angstrom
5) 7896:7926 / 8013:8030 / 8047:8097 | 0.06 angstrom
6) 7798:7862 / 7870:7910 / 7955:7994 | -1.53 angstrom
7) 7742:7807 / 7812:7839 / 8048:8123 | 0.85 angstrom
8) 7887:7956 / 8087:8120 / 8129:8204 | 0.56 angstrom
